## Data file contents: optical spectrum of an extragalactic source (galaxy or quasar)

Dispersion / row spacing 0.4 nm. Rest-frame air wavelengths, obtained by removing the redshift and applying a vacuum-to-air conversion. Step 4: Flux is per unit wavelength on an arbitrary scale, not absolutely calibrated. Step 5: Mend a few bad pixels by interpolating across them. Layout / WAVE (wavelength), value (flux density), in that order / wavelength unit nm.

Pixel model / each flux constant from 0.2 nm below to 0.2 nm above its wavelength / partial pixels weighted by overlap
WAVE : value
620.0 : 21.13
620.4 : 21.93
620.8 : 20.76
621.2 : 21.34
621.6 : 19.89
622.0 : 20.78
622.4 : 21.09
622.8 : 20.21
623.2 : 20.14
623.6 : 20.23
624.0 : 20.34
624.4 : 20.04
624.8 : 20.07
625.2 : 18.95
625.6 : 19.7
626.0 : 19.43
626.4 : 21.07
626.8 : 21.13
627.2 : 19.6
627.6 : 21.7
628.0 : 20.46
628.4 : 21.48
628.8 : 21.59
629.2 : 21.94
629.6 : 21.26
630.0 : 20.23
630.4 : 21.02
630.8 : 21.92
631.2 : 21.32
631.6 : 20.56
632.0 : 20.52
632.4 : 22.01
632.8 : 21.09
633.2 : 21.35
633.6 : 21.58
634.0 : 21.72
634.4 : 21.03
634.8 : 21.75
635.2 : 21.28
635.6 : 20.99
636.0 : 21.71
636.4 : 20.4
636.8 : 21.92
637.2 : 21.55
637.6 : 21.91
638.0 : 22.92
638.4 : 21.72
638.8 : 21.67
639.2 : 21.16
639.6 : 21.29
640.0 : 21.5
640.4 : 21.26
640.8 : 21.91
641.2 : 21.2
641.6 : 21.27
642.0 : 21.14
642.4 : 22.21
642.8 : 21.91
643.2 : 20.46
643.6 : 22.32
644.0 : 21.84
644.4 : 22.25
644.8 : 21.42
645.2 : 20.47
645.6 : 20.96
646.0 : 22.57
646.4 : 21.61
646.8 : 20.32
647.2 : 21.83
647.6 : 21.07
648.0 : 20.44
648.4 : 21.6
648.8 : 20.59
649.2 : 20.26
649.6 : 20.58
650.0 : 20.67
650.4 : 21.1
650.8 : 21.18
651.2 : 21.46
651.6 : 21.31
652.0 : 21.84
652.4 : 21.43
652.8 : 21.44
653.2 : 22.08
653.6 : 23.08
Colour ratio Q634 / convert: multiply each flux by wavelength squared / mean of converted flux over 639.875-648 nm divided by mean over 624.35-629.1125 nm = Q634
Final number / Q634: 1.1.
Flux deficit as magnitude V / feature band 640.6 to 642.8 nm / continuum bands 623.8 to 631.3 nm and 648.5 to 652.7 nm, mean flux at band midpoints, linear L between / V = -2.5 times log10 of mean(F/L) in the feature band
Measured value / -0.03 mag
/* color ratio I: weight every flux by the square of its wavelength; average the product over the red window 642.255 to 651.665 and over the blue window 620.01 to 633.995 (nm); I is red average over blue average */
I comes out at 1.1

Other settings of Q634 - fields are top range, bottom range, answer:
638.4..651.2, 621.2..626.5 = 1.13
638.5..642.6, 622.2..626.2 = 1.13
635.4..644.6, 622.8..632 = 1.09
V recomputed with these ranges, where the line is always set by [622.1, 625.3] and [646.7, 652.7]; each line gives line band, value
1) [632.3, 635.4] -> -0.05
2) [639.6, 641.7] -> -0.03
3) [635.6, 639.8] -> -0.05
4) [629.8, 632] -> -0.03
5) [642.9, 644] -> -0.03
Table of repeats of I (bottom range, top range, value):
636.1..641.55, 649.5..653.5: 1.03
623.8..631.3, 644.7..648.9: 1.09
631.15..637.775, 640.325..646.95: 1.04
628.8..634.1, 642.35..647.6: 1.06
